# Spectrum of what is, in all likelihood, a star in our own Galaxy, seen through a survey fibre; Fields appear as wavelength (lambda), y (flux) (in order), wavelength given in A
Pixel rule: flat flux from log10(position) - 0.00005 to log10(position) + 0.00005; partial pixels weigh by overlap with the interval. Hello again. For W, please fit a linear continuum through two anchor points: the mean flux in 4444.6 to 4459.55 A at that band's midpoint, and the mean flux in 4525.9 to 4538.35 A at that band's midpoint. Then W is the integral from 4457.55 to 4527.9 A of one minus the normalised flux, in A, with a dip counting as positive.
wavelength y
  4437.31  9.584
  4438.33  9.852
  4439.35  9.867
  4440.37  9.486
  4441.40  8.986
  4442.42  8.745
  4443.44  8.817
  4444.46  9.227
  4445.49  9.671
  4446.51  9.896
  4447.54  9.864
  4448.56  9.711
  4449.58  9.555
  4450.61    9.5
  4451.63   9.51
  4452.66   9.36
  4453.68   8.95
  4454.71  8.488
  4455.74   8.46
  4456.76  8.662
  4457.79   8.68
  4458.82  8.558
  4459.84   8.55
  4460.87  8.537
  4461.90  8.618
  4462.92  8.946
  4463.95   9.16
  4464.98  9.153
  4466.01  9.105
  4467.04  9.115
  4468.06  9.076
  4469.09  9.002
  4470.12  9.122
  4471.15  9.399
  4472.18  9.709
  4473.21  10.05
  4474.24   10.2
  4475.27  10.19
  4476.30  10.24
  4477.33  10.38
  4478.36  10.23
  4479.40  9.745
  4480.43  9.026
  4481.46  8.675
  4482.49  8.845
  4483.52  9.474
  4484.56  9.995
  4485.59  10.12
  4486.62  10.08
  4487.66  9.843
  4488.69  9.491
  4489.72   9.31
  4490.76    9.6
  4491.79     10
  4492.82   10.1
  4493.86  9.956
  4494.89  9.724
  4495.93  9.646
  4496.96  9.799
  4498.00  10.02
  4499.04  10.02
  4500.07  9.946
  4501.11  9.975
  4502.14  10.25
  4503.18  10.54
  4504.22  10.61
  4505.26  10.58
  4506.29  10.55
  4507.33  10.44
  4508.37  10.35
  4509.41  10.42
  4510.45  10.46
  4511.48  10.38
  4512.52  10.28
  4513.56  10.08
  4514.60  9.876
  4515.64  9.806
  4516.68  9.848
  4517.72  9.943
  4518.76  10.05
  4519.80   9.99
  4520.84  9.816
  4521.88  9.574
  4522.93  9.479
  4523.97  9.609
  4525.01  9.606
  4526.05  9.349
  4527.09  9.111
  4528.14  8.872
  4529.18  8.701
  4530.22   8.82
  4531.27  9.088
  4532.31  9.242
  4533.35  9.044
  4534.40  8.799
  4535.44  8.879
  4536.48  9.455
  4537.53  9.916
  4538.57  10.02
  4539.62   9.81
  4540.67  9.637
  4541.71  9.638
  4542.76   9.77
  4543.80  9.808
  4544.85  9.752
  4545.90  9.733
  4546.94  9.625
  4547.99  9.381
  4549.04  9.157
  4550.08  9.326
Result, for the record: -4.3 A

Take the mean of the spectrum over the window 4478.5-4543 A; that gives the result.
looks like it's 9.74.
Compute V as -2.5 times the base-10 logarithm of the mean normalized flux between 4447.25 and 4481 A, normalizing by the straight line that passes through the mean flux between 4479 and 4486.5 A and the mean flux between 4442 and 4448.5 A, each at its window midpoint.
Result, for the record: 0.02 mag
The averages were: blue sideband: 9.41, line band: 9.3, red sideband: 9.45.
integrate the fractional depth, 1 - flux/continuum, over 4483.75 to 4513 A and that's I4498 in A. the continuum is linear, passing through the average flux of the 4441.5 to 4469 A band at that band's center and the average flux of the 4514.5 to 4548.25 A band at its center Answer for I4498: -2.38 A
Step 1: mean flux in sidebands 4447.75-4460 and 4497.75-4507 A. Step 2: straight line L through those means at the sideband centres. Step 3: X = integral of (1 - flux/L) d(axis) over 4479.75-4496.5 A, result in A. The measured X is 0.5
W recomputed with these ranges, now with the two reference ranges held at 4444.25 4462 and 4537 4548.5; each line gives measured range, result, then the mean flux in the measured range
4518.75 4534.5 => 0.5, 9.31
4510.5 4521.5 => -0.6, 10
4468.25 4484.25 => -0.6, 9.61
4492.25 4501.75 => -0.5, 9.92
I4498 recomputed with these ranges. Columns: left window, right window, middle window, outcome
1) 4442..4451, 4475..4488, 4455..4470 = 1.18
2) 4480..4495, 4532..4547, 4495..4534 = -1.03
